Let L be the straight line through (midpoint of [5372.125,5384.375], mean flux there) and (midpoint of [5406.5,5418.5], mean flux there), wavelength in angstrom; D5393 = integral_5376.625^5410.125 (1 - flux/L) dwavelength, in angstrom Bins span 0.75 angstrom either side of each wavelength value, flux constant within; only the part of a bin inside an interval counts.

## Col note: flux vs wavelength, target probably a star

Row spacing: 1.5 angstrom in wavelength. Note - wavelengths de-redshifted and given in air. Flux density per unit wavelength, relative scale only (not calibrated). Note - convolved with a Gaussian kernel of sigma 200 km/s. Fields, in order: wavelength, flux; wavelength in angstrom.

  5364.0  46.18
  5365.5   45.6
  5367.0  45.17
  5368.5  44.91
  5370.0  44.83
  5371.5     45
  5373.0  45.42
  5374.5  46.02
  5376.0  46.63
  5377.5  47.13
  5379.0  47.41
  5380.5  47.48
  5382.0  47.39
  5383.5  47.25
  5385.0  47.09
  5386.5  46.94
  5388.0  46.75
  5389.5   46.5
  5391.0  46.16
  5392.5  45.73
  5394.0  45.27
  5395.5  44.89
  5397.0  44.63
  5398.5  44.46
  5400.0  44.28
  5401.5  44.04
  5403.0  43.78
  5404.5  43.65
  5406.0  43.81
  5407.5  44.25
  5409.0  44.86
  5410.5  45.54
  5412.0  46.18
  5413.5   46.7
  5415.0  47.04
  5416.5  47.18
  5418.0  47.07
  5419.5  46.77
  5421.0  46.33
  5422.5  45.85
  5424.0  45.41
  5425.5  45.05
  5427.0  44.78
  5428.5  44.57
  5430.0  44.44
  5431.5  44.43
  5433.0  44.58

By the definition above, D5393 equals 0.6 angstrom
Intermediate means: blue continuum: 46.8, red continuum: 46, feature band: 45.6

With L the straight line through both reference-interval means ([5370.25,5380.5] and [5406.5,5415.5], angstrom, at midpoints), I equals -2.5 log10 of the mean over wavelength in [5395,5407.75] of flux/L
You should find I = 0.04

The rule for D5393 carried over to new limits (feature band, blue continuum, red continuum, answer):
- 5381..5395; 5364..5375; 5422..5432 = -0.4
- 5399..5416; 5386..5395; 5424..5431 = 0.2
